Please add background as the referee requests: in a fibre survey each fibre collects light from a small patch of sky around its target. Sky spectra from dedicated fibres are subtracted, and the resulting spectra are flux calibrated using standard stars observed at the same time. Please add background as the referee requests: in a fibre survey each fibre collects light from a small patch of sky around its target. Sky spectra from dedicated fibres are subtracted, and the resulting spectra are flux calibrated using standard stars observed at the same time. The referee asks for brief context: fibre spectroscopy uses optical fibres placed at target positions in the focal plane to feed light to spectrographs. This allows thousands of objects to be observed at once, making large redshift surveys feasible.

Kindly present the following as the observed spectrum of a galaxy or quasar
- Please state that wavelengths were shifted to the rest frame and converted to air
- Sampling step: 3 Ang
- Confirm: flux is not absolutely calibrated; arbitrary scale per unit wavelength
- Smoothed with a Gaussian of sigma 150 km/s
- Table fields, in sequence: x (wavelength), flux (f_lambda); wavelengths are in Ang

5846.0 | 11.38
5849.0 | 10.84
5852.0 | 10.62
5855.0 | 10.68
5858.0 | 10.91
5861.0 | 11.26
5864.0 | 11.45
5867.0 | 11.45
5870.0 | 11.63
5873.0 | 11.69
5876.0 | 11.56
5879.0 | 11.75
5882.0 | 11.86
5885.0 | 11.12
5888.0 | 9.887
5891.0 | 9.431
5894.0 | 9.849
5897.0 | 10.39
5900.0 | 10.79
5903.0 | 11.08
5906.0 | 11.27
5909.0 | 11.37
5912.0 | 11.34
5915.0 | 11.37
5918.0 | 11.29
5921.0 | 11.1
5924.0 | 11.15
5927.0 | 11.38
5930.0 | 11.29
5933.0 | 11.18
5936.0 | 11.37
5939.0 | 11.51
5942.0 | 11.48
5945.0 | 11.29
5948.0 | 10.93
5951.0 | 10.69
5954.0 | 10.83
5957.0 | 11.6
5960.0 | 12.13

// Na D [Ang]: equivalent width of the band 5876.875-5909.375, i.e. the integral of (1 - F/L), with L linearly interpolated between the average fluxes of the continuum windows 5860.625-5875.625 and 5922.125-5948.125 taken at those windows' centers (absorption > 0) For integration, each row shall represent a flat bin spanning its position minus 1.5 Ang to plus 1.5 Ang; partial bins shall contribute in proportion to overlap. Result 1.8 Ang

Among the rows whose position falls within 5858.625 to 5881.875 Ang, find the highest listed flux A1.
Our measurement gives 11.75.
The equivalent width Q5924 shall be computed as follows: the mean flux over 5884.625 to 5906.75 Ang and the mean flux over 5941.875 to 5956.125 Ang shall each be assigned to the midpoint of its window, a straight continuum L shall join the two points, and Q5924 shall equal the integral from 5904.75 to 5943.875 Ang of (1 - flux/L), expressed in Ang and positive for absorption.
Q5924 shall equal -2.1 Ang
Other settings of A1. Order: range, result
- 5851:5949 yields 11.86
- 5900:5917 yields 11.37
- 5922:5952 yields 11.51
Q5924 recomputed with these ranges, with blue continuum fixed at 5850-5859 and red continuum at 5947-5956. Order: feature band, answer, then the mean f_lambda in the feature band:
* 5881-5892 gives 0.2 Ang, 10.6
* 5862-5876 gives -1.0 Ang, 11.5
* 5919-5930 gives -0.4 Ang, 11.2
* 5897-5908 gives -0.2 Ang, 11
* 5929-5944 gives -0.7 Ang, 11.4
